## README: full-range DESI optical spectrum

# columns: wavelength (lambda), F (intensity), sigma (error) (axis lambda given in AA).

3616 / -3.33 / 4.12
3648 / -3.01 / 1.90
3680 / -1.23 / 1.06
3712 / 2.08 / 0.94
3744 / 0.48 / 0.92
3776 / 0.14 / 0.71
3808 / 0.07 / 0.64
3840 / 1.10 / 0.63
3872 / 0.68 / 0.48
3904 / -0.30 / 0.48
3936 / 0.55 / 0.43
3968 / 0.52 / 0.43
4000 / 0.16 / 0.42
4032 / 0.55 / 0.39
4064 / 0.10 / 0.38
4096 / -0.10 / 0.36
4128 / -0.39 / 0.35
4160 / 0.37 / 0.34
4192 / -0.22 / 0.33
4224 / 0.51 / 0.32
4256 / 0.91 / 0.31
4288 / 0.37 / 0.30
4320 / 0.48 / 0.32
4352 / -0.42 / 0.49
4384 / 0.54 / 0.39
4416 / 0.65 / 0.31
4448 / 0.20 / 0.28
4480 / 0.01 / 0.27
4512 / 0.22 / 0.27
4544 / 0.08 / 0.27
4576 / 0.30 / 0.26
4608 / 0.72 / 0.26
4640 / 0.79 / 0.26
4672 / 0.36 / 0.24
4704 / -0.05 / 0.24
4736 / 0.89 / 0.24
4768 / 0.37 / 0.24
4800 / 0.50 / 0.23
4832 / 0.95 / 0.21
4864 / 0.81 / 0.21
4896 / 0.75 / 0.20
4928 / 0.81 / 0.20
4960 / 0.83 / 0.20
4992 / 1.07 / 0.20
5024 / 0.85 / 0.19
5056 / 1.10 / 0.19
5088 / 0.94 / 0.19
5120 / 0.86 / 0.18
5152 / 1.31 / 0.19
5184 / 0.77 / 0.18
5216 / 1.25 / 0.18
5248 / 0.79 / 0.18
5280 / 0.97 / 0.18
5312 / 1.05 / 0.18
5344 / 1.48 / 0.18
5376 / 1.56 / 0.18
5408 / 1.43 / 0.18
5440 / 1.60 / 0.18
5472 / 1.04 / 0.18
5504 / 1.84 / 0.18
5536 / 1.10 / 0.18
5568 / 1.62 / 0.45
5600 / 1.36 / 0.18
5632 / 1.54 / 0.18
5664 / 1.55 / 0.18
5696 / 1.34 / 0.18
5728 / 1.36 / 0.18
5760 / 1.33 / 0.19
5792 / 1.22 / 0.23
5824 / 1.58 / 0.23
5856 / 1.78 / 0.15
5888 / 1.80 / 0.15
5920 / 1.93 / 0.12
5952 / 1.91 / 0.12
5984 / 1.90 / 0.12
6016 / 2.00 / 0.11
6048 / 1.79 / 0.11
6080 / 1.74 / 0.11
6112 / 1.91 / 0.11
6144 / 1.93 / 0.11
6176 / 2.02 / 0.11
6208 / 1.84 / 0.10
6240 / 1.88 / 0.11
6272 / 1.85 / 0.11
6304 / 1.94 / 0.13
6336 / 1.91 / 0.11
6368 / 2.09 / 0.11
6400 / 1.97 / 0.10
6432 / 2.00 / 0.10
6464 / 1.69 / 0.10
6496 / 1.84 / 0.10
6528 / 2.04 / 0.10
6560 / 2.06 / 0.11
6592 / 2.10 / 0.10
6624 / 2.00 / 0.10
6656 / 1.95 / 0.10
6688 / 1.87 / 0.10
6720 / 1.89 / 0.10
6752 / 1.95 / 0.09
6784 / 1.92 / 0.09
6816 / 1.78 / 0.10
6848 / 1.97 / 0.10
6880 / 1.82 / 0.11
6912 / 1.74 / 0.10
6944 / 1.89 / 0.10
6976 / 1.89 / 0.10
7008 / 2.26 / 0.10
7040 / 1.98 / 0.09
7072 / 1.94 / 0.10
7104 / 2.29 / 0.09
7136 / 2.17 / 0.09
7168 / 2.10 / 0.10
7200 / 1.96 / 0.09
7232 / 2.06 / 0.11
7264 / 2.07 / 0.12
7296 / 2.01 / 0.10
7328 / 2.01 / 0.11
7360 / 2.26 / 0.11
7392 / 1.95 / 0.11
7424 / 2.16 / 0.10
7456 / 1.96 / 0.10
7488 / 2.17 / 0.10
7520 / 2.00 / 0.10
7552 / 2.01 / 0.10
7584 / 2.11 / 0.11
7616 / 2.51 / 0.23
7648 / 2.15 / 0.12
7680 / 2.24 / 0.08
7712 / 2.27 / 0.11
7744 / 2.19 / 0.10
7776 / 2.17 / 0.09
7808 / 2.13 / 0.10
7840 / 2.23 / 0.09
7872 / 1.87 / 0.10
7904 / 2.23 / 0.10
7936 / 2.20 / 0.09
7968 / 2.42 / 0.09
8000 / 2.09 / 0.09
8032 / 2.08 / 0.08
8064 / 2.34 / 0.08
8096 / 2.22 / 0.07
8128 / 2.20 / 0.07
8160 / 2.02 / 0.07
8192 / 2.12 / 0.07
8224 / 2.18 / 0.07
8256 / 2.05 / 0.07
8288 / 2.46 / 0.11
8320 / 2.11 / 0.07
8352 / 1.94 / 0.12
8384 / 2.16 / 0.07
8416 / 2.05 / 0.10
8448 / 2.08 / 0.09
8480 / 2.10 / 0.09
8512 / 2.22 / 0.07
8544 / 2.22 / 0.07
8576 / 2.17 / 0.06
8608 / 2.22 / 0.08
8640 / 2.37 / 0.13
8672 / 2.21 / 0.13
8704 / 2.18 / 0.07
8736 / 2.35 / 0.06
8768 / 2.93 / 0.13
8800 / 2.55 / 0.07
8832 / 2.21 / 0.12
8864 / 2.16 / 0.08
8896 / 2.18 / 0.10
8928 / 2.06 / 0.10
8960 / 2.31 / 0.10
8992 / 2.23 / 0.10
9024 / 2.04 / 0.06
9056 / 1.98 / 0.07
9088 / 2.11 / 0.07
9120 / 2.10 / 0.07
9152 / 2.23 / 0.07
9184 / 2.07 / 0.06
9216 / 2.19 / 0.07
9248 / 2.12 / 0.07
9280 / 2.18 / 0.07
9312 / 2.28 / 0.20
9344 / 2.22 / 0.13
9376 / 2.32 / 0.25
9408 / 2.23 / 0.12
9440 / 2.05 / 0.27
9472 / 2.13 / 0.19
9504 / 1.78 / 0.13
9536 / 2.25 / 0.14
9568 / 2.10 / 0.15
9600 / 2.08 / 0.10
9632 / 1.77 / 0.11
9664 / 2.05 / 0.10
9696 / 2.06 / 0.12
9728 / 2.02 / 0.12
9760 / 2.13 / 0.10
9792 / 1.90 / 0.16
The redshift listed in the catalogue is 0.335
